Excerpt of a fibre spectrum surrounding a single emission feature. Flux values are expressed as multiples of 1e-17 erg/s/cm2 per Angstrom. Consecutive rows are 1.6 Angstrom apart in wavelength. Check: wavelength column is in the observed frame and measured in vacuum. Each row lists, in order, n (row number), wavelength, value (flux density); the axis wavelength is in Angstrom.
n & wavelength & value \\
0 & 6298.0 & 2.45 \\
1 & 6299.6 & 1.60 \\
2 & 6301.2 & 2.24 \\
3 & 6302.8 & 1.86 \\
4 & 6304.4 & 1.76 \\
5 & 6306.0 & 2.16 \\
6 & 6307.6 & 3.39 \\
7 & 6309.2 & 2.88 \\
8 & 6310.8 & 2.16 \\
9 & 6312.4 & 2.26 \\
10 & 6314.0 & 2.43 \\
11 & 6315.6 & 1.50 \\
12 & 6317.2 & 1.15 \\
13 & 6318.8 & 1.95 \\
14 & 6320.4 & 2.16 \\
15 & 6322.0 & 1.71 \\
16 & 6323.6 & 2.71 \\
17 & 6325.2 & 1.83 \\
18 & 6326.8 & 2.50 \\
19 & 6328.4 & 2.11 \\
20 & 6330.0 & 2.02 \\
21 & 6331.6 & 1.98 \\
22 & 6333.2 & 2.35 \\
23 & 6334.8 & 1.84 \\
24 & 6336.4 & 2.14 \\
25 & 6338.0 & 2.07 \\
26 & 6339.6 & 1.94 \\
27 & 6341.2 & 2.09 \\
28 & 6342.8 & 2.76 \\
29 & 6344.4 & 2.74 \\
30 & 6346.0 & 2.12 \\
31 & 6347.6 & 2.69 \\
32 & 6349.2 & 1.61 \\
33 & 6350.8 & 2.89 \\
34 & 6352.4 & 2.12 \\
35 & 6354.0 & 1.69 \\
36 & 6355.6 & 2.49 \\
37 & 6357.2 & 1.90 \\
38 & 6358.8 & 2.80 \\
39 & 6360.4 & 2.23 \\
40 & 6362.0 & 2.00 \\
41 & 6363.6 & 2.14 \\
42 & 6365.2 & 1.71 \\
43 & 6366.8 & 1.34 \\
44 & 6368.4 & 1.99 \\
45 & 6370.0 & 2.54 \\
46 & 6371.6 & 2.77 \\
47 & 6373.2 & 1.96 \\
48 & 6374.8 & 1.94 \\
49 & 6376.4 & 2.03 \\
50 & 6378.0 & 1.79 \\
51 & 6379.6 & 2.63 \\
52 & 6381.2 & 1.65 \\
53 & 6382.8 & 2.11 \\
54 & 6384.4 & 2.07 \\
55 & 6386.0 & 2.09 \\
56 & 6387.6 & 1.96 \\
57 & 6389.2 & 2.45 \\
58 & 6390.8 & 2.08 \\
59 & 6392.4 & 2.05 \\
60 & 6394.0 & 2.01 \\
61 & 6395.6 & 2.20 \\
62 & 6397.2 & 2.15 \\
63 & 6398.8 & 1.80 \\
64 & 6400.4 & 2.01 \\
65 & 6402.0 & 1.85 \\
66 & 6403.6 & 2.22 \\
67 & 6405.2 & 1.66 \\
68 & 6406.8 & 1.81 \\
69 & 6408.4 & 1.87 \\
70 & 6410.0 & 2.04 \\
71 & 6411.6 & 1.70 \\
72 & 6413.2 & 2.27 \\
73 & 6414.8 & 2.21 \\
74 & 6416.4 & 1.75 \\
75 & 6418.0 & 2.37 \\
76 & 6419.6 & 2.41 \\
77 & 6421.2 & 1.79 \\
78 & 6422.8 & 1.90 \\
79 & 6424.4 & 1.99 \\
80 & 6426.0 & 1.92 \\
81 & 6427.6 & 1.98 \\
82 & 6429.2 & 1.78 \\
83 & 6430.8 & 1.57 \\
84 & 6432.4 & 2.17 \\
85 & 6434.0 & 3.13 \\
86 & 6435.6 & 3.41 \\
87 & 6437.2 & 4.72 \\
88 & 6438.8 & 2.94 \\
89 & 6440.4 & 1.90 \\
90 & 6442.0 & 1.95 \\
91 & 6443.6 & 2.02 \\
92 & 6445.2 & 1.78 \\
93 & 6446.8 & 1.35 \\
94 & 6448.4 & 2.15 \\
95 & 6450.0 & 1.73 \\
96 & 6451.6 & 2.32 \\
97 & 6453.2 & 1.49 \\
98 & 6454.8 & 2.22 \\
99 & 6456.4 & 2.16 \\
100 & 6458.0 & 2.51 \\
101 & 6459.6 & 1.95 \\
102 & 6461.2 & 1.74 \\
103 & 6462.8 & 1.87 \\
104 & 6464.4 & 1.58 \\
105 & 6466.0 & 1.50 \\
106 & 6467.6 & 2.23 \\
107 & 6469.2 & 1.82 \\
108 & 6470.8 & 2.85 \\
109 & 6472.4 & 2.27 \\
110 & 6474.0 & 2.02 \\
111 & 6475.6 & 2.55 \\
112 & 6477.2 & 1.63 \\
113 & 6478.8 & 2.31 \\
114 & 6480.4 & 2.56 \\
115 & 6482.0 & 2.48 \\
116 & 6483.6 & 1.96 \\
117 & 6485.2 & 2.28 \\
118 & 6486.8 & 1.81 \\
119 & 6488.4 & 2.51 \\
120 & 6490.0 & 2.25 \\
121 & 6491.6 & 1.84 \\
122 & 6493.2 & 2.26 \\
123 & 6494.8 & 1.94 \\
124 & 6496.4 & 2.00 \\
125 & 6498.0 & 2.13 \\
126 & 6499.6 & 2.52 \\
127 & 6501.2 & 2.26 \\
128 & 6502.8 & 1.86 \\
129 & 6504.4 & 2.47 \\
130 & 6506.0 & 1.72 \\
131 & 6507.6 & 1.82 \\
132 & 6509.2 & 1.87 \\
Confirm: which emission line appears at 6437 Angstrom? Hbeta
